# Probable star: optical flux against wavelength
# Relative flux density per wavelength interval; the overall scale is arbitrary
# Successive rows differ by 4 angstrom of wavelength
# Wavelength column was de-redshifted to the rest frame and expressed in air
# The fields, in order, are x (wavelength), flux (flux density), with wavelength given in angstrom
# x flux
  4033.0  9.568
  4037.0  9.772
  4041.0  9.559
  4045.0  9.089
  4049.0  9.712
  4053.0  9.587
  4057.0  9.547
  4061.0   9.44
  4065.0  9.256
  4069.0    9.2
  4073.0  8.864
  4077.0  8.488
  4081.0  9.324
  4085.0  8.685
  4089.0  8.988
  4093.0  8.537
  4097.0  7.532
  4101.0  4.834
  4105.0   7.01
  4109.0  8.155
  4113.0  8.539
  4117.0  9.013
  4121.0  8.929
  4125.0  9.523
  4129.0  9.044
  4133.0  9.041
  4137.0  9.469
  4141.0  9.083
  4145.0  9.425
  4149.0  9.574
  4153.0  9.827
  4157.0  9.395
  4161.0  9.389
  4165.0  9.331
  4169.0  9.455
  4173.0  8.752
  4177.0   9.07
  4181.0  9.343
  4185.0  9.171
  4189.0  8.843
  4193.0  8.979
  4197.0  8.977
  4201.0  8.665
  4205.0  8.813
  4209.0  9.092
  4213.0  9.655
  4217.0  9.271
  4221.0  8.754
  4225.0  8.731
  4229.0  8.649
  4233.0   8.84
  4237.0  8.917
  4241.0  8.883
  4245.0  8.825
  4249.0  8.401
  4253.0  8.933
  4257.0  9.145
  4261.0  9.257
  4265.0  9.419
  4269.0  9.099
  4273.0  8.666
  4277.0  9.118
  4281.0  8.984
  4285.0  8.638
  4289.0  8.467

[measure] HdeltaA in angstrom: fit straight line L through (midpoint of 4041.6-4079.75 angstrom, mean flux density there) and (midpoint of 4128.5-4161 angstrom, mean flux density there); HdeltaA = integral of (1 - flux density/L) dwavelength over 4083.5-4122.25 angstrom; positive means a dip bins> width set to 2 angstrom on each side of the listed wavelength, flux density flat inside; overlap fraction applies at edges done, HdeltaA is 5.5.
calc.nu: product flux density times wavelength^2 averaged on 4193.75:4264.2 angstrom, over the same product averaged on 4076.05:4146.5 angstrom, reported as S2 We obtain 1.11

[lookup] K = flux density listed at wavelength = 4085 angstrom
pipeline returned 8.685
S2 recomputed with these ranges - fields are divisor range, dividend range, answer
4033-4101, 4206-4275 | 1.09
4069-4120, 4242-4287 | 1.18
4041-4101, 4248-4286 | 1.11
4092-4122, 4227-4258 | 1.21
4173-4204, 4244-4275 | 1.03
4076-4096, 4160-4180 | 1.09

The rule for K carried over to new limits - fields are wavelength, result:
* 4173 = 8.752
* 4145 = 9.425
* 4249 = 8.401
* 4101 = 4.834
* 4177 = 9.07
